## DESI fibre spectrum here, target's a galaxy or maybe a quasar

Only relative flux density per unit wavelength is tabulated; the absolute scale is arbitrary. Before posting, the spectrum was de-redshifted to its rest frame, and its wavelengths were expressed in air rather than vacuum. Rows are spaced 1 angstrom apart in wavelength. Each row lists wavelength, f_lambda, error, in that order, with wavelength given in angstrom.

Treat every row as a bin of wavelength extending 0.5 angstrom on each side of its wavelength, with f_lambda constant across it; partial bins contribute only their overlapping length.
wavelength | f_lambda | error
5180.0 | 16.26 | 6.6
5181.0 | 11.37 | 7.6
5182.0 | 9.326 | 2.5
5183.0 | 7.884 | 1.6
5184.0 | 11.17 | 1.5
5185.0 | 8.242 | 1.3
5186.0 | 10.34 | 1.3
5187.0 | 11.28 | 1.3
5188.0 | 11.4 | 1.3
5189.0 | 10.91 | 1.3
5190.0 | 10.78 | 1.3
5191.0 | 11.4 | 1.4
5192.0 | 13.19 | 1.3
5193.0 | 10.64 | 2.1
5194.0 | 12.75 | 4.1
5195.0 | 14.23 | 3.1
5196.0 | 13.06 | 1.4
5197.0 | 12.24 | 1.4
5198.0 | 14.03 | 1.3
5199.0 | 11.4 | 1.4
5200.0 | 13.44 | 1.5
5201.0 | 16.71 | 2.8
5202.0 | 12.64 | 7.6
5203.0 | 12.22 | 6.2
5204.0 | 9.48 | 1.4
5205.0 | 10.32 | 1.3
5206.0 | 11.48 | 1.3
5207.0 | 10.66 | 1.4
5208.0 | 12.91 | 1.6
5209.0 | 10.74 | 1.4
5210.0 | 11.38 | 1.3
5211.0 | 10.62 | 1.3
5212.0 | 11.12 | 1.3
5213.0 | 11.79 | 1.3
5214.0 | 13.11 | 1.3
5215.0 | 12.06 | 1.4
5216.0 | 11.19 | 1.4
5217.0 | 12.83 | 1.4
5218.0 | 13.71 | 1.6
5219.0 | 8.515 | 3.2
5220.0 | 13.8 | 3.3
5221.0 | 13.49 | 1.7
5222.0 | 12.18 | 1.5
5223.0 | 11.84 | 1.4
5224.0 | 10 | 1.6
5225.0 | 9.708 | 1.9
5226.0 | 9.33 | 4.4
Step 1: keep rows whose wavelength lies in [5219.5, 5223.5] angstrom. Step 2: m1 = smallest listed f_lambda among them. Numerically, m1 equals 11.84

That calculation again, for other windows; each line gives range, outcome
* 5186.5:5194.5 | 10.64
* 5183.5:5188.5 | 8.242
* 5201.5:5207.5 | 9.48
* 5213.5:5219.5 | 8.515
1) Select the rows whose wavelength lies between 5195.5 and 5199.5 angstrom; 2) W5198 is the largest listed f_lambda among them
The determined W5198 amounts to 14.03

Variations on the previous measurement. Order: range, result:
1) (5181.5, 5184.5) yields 11.17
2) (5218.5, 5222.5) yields 13.8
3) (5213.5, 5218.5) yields 13.71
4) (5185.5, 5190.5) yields 11.4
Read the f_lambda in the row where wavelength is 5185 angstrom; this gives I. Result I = 8.242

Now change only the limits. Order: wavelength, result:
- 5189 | 10.91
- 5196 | 13.06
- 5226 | 9.33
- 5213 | 11.79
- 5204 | 9.48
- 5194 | 12.75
